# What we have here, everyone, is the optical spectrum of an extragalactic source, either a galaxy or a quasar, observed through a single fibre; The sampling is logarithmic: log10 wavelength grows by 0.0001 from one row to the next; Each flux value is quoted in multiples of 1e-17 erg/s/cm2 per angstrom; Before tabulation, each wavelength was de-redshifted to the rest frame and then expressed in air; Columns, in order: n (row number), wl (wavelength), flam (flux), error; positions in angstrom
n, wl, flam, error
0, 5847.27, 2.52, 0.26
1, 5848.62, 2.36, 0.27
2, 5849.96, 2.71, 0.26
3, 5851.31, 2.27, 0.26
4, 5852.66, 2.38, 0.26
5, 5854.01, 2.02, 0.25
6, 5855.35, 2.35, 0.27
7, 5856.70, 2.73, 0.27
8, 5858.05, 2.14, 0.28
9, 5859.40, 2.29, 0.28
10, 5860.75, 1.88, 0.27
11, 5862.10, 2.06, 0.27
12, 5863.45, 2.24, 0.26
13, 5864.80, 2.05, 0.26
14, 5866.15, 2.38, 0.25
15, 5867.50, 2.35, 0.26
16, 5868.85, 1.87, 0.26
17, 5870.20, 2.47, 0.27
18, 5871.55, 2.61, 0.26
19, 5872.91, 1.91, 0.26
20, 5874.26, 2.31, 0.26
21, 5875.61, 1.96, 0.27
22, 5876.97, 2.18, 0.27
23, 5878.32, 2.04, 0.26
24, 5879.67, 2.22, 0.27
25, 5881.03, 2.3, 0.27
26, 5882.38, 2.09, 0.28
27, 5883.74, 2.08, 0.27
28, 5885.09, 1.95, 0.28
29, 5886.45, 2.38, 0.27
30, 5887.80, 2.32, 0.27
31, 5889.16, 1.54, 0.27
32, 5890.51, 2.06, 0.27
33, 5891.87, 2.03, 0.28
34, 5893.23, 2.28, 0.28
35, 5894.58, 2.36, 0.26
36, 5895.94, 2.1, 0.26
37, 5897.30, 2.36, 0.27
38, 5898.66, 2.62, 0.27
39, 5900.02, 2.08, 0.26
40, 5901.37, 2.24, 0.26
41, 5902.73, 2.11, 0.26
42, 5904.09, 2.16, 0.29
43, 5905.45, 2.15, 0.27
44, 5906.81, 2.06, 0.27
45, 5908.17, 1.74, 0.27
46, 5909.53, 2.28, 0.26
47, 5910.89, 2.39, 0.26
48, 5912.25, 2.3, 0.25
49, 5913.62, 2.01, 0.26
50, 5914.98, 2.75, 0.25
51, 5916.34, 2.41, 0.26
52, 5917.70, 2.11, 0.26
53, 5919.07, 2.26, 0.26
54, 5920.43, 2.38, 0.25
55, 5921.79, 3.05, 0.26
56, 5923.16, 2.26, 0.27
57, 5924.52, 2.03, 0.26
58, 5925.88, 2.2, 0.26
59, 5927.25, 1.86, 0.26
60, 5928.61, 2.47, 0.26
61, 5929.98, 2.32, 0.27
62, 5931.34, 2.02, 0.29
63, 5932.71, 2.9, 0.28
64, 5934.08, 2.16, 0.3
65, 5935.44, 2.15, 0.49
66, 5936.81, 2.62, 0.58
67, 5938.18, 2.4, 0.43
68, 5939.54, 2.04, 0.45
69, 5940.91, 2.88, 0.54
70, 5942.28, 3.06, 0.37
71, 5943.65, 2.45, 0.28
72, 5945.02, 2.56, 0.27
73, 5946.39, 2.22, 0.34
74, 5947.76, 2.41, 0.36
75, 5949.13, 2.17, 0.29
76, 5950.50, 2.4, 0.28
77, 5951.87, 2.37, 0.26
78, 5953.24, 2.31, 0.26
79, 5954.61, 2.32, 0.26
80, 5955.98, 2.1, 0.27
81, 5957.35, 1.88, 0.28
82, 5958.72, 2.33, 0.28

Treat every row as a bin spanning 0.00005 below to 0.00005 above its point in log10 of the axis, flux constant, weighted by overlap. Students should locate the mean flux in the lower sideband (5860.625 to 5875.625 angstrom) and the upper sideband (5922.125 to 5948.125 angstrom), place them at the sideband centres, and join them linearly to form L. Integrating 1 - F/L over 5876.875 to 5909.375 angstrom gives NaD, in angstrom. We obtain 1.7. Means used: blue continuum 2.19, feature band 2.15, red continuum 2.38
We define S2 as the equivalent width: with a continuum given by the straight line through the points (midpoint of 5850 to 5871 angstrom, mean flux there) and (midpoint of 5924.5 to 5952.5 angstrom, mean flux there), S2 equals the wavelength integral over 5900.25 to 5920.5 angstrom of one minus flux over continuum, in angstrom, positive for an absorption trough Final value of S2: 1.0 angstrom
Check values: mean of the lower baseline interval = 2.25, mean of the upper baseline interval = 2.37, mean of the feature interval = 2.22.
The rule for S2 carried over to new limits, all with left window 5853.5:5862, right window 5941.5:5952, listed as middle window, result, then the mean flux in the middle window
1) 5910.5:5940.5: 1.0 angstrom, 2.33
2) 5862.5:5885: 0.9 angstrom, 2.18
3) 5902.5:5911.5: 0.9 angstrom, 2.13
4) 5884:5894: 1.0 angstrom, 2.08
